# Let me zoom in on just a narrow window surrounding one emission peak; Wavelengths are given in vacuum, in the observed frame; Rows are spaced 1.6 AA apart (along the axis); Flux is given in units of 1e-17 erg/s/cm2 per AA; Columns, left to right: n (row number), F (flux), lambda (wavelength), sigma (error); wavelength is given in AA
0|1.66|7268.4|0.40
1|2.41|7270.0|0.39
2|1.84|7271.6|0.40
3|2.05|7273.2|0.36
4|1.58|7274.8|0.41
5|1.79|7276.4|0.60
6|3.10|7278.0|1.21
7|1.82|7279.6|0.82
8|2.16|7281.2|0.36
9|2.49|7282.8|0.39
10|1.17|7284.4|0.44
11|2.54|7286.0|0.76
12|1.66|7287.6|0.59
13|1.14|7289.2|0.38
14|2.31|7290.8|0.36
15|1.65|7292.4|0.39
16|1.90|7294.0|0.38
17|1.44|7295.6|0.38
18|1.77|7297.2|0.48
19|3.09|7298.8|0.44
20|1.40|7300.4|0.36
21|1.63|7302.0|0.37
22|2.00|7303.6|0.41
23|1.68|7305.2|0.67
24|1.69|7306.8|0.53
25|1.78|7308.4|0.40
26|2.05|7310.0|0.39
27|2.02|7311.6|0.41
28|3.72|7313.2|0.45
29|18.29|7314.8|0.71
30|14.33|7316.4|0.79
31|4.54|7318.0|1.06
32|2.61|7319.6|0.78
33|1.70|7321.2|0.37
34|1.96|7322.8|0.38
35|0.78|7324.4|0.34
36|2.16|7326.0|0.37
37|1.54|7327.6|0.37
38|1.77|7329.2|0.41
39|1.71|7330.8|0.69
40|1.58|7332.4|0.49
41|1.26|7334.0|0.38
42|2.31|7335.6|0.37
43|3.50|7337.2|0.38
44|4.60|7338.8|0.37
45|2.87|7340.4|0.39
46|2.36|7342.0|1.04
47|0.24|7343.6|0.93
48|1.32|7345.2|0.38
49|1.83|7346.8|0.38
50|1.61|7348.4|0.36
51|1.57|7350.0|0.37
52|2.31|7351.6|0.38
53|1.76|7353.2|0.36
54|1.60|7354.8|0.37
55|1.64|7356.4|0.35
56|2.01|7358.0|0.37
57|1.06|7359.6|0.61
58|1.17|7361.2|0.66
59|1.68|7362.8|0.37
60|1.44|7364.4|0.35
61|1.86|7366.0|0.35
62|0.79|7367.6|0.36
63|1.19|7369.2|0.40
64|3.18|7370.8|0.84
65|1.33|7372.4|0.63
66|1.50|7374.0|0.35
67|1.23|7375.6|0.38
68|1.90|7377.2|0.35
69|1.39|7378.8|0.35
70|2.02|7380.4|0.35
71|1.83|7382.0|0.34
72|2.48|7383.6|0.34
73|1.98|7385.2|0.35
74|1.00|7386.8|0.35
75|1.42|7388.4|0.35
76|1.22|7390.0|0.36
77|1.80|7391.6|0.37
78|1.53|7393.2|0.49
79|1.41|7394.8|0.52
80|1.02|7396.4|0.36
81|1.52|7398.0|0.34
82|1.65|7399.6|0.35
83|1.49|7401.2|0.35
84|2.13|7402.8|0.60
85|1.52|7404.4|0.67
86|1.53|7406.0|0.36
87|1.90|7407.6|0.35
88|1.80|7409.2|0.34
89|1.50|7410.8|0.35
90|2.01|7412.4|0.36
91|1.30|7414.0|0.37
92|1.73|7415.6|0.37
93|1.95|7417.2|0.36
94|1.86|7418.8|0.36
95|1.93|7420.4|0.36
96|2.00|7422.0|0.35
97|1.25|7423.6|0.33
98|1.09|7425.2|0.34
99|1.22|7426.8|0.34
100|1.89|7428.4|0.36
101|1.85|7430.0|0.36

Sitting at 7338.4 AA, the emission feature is [N II] 6583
